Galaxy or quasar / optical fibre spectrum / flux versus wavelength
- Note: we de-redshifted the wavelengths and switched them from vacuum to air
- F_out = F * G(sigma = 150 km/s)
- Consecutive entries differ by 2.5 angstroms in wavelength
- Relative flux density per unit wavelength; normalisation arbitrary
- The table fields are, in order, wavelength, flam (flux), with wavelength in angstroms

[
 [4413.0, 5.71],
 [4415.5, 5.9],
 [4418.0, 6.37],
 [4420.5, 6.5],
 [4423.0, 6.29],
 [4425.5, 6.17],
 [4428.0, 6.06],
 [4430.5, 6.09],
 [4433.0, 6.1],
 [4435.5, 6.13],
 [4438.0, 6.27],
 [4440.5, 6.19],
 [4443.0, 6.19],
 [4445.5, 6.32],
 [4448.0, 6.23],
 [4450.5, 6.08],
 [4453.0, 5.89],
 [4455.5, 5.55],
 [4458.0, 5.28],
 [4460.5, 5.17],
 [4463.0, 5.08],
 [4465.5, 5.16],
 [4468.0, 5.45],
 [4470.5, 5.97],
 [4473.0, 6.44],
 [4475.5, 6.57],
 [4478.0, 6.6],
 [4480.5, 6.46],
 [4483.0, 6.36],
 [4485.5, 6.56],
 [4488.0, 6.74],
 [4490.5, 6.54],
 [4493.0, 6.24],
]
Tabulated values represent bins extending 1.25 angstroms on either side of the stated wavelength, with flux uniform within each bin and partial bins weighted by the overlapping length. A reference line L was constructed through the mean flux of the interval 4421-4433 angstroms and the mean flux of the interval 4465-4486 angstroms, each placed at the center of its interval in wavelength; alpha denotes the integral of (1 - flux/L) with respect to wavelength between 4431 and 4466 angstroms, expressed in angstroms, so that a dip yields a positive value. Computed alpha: 1.9 angstroms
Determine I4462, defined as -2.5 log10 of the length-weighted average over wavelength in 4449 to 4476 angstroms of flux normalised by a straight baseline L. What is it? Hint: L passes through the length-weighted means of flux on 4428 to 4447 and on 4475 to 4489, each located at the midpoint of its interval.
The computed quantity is 0.128 mag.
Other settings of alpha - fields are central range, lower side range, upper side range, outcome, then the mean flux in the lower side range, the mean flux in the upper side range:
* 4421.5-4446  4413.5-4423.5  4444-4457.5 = -0.3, 6.22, 5.98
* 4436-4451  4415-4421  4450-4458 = -0.8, 6.27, 5.73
